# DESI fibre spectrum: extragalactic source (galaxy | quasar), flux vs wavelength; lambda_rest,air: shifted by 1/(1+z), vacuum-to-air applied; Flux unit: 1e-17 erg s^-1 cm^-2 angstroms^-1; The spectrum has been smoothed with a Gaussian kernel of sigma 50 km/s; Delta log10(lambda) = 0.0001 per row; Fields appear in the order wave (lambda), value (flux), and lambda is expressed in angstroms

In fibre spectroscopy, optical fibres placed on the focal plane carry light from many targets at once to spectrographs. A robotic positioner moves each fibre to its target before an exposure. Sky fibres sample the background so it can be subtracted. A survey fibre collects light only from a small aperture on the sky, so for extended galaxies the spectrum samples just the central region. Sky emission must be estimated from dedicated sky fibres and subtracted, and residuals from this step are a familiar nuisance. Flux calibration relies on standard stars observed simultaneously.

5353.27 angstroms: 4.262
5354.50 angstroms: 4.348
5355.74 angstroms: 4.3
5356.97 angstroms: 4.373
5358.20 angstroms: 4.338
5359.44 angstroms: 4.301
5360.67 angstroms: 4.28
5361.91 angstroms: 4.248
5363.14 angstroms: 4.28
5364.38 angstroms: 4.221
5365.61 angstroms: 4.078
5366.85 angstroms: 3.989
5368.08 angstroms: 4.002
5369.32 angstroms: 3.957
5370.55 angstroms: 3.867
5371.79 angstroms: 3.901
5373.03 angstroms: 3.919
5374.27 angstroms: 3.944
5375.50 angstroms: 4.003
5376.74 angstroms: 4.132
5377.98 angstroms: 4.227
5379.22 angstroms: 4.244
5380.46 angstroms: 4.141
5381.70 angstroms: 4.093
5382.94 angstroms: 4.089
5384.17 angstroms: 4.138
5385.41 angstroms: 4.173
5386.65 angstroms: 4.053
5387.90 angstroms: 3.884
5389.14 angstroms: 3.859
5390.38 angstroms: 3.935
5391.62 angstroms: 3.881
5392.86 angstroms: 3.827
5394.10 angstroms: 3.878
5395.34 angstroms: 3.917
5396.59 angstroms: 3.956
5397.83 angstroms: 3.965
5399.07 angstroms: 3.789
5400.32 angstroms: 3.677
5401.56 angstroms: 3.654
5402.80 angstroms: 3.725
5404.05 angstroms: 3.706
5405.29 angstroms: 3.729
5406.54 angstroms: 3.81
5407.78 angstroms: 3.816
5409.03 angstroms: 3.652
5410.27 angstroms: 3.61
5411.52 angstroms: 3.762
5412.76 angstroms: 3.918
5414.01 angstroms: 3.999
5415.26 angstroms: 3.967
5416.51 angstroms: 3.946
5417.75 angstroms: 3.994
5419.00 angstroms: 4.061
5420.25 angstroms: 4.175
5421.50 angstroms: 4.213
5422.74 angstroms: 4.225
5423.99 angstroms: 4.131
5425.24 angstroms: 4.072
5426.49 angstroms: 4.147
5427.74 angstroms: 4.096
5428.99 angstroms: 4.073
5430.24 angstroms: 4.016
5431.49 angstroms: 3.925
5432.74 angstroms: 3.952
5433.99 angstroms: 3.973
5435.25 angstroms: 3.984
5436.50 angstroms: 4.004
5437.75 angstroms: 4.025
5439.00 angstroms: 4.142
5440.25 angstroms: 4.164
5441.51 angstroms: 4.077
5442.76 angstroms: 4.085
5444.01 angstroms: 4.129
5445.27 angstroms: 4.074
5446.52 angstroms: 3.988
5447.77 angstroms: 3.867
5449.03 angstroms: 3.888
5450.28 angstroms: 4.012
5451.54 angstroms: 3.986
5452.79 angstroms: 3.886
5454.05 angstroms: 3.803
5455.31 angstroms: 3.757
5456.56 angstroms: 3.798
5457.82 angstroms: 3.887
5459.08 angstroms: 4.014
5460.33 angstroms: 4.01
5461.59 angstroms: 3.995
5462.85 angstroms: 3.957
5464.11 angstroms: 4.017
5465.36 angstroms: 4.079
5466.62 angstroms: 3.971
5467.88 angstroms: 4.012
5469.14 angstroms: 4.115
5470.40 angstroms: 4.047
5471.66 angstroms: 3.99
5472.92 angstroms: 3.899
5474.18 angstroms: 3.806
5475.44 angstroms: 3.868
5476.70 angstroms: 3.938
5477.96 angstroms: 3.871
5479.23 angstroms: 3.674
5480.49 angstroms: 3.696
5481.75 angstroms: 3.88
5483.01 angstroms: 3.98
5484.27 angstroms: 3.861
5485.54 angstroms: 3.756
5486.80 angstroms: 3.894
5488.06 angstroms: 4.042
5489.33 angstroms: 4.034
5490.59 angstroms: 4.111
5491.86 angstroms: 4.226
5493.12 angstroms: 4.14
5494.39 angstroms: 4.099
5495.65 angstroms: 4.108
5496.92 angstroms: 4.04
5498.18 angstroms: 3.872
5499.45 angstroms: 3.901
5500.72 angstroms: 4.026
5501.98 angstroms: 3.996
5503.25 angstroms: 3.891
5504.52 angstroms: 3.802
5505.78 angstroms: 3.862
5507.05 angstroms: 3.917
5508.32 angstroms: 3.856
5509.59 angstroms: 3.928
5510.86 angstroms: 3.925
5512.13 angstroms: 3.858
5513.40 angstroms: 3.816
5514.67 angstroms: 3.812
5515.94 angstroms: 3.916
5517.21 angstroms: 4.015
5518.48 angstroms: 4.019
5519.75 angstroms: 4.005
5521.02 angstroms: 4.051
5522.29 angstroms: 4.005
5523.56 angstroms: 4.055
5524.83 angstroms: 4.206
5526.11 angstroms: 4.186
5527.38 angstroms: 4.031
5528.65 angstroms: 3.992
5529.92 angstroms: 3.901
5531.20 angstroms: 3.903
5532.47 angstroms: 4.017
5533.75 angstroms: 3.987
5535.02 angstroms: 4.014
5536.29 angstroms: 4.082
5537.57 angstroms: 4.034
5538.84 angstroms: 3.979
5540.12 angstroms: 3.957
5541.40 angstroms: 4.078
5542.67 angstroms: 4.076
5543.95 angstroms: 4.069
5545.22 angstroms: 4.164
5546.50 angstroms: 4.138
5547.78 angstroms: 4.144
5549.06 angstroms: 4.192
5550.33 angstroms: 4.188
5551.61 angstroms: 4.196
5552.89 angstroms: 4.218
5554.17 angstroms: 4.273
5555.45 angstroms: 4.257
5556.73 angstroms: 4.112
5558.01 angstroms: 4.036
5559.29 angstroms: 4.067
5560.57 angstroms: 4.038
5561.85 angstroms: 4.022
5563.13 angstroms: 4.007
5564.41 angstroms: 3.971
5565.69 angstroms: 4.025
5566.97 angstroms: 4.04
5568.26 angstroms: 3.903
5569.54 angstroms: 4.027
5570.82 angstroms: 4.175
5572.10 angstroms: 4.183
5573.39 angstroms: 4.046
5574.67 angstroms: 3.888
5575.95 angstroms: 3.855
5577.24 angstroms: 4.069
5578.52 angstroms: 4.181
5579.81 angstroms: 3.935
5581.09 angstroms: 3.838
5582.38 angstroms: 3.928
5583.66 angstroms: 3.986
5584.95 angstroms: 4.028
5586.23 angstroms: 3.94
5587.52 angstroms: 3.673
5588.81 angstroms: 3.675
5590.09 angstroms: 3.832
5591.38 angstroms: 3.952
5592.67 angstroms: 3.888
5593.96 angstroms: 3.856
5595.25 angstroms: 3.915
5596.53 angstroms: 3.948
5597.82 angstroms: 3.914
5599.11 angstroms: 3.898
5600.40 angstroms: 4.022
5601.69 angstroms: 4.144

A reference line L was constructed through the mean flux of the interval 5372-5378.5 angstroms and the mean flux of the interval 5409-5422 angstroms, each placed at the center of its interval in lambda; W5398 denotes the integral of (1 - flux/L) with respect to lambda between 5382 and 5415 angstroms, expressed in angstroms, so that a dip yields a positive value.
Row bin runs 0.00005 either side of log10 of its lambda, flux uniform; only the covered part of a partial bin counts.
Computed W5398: 1.0 angstroms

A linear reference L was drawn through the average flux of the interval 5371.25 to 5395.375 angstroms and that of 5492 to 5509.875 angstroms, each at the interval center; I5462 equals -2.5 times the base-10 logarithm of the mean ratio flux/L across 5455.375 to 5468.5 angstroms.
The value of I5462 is 0.00 mag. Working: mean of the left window 4.01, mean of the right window 3.97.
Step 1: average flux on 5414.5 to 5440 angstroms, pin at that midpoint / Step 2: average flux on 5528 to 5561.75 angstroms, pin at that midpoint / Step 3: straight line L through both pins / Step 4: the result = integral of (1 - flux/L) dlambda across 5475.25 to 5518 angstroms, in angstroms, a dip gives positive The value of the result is 1.5 angstroms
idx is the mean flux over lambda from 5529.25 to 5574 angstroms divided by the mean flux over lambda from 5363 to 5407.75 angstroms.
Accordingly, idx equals 1.03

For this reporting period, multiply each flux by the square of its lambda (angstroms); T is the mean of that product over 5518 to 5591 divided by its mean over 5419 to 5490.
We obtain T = 1.05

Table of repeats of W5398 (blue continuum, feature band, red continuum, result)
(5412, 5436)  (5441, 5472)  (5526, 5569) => 0.6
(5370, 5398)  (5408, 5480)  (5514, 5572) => 0.8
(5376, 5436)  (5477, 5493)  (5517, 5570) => 0.4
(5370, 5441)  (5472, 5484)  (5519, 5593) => 0.4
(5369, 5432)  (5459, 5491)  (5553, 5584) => 0.4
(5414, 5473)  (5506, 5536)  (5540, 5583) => 0.6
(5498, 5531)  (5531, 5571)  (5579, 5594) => -1.6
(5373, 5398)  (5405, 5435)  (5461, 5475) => 0.2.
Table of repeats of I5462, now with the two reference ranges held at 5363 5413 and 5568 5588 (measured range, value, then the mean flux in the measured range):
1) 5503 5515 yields 0.03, 3.87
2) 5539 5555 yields -0.04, 4.14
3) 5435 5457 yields -0.01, 3.98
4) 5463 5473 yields -0.02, 4.02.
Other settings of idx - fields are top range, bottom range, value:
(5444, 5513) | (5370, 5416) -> 1.01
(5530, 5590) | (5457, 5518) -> 1.02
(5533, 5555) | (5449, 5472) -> 1.04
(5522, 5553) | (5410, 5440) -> 1.01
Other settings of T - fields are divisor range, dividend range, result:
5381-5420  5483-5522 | 1.06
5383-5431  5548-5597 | 1.08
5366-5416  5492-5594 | 1.08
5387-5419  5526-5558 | 1.12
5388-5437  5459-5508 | 1.04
